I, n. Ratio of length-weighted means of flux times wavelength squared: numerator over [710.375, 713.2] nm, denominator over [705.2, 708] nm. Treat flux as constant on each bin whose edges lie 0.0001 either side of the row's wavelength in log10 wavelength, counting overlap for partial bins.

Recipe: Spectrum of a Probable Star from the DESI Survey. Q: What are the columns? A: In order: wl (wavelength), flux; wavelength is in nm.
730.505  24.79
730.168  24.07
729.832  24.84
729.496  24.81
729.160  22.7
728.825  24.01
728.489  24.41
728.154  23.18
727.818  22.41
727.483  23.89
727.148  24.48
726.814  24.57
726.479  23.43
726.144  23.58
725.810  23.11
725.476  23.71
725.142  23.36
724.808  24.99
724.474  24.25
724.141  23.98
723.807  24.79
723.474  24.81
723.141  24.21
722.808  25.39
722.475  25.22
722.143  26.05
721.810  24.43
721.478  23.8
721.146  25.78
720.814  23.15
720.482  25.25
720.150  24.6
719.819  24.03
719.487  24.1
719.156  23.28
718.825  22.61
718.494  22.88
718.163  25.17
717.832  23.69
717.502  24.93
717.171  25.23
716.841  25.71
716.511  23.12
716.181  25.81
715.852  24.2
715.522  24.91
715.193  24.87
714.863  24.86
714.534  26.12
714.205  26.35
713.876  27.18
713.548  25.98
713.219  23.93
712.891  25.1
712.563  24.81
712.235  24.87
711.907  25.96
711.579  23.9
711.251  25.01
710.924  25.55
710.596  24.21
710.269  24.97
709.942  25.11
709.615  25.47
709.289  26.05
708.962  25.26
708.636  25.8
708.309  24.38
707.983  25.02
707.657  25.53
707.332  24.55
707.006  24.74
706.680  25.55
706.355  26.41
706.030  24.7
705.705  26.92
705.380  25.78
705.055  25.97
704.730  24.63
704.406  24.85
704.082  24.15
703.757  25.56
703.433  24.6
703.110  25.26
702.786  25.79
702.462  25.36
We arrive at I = 1.0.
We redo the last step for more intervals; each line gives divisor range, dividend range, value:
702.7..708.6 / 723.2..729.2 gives 1.00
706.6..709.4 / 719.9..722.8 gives 1.02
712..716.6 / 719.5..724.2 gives 1.00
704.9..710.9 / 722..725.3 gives 1.02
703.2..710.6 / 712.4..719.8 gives 1.01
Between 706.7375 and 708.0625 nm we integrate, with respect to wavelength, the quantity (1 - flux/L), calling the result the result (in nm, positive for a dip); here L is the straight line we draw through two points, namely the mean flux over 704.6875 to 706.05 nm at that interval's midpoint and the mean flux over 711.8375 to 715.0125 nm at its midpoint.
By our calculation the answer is 0.04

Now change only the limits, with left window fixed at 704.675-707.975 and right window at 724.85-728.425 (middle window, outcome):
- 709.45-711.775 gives 0.02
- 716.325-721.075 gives 0.04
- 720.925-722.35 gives -0.05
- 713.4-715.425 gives -0.09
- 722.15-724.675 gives -0.09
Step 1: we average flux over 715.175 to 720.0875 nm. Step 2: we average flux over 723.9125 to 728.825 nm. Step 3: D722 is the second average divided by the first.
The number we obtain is 0.98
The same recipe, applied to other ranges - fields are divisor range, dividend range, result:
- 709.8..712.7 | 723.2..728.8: 0.96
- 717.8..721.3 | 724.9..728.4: 0.98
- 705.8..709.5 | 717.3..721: 0.95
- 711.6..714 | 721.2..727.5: 0.96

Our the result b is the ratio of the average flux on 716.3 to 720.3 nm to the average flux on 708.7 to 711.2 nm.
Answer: 1.0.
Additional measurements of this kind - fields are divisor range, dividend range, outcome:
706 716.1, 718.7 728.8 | 0.96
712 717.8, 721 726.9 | 0.97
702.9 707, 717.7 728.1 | 0.95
